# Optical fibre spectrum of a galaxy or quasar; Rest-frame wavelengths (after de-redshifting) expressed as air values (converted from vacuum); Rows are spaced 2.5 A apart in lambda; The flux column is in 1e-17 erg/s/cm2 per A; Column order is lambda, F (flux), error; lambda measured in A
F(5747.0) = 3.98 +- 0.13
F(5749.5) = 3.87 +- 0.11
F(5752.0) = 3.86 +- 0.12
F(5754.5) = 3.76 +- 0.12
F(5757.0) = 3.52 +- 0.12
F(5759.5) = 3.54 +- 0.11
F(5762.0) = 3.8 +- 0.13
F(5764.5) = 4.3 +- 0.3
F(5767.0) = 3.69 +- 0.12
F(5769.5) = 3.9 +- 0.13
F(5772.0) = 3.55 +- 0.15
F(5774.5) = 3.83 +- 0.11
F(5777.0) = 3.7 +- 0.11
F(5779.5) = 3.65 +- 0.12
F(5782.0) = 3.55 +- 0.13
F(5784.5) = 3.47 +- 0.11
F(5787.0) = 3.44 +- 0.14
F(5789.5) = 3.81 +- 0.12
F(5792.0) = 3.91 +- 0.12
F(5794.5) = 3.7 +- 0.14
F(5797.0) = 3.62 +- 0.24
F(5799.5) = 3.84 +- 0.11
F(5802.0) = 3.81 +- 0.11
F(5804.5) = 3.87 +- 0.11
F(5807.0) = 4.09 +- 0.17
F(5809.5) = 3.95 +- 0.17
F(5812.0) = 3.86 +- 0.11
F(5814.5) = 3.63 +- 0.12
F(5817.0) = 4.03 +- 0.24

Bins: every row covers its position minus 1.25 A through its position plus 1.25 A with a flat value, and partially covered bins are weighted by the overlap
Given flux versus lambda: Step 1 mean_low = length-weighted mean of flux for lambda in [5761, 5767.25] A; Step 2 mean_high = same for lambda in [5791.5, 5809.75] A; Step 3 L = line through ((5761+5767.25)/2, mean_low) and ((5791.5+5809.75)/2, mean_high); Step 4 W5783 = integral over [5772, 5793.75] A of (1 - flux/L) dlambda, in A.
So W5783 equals 1.3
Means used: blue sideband 3.97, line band 3.66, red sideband 3.84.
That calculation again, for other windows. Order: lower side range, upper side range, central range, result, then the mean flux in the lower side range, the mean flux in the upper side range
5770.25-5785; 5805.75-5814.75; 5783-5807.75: 0.3 A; 3.64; 3.91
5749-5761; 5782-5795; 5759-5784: -0.5 A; 3.7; 3.65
